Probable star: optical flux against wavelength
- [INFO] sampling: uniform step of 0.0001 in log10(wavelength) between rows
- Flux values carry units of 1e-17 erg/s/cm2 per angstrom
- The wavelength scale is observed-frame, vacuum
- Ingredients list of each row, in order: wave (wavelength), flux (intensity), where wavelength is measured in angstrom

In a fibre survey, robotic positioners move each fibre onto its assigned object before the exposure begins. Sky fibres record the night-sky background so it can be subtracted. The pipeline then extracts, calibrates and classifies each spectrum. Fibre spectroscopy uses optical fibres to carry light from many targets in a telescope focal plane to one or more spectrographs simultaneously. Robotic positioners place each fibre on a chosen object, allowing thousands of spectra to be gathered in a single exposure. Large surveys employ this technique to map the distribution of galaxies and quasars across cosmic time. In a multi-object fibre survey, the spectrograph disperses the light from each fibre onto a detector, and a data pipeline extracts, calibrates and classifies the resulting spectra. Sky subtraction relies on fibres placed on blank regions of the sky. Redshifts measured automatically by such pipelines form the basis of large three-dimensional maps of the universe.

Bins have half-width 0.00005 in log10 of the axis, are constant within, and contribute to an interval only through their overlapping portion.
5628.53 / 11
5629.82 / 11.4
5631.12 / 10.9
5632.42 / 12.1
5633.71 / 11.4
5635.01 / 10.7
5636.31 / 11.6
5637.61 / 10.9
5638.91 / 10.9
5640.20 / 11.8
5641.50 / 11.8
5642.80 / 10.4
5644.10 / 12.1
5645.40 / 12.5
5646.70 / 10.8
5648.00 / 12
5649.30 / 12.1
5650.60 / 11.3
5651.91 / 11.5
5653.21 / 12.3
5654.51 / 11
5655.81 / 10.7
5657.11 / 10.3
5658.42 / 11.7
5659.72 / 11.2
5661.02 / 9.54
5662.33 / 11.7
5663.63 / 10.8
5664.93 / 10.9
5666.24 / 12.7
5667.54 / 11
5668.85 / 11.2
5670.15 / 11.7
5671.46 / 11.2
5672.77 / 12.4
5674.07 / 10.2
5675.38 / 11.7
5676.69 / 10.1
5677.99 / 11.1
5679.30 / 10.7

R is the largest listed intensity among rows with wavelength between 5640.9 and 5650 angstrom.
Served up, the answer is 12.5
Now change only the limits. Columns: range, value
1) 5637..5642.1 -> 11.8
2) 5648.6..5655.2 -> 12.3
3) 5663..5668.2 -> 12.7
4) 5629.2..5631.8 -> 11.4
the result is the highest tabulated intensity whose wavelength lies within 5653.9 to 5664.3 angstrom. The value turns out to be 11.7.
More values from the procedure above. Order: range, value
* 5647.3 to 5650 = 12.1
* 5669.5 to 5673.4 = 12.4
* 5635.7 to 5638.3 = 11.6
